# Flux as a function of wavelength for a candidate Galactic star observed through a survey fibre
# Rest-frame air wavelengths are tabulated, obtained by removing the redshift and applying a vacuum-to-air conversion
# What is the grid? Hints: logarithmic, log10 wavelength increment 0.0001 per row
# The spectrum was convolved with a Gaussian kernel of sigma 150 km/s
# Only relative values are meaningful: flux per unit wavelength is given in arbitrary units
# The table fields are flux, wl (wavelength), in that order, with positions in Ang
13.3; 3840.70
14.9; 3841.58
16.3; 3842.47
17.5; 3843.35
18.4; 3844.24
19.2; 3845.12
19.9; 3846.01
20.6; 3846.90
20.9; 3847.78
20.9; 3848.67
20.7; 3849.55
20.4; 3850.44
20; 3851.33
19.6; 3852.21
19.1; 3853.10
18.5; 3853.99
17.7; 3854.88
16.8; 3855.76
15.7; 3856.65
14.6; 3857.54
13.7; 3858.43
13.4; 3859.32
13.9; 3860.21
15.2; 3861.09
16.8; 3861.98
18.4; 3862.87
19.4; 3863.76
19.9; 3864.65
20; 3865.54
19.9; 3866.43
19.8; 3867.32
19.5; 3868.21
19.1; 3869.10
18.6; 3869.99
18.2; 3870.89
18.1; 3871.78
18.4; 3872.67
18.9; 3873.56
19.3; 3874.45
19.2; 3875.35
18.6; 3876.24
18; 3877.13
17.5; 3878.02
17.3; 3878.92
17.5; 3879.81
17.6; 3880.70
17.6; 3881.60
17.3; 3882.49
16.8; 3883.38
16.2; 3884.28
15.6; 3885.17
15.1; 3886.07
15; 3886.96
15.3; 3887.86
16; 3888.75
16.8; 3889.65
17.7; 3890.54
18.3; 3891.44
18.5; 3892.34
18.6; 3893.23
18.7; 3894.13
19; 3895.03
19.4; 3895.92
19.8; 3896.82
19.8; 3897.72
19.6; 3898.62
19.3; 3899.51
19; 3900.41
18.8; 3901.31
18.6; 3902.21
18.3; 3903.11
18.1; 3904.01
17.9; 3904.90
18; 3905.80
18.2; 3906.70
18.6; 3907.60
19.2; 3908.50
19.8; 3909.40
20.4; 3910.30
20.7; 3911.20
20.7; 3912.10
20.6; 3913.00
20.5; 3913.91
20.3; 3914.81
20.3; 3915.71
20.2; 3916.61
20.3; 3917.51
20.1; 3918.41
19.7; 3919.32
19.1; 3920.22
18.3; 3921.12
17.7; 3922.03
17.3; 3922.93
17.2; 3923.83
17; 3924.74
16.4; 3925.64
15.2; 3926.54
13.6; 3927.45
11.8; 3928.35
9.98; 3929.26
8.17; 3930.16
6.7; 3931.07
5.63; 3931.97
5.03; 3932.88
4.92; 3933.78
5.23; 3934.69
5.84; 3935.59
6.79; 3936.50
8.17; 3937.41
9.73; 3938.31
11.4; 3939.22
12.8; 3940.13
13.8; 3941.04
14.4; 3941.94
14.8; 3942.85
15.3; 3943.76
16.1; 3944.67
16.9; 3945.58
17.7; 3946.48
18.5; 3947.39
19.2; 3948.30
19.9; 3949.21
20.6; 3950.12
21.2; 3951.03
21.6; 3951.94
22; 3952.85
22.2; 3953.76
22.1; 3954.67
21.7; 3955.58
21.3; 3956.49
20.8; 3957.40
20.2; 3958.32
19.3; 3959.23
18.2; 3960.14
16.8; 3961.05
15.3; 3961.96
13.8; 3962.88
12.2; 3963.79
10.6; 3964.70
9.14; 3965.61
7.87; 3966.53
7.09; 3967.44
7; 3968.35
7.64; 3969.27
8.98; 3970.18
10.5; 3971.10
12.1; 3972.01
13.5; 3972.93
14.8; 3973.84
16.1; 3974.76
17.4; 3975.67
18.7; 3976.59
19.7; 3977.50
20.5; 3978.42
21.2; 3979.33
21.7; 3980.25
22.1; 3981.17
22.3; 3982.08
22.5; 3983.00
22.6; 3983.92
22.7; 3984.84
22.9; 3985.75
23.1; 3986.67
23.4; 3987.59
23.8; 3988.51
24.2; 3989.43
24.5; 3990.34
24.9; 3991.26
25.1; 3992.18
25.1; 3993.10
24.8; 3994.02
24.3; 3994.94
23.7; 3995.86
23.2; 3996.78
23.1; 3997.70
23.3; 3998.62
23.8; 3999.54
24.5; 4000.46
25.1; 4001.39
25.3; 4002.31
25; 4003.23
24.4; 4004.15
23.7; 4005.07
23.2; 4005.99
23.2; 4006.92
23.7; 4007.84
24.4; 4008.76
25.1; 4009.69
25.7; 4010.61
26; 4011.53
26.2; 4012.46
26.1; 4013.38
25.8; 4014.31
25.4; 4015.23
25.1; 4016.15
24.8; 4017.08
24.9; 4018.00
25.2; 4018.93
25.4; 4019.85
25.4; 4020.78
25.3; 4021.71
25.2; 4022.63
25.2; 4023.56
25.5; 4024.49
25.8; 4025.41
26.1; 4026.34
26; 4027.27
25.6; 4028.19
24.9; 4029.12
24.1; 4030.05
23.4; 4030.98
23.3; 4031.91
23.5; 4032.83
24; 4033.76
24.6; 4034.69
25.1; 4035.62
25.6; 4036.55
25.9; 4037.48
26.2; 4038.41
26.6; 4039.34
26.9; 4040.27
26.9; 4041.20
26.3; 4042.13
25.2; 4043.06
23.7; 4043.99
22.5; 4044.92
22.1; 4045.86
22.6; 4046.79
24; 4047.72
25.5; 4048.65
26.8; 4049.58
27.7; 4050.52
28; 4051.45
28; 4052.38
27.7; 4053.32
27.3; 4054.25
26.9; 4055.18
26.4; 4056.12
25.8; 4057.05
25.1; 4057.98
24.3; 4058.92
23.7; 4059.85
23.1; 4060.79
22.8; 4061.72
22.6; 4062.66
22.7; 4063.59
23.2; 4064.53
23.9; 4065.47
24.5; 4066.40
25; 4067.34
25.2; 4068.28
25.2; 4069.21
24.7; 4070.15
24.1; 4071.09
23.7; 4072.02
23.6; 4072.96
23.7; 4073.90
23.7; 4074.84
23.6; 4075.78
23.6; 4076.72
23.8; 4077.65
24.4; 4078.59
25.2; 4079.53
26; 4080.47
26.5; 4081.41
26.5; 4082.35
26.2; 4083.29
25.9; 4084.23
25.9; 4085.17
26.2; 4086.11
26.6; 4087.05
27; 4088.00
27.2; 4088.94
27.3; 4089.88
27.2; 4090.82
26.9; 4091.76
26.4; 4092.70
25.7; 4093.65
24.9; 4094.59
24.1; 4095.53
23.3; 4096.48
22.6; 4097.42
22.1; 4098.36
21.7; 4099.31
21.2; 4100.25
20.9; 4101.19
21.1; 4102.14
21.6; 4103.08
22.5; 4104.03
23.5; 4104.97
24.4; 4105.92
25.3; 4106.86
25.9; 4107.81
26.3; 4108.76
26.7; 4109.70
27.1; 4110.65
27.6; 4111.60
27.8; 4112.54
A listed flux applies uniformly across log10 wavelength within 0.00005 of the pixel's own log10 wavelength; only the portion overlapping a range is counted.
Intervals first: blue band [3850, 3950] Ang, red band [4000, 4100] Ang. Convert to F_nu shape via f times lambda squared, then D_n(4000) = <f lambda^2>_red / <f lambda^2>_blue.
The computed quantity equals 1.61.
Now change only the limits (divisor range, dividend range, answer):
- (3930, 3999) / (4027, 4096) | 1.56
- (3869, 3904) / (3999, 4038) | 1.48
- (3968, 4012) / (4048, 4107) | 1.21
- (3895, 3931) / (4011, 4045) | 1.49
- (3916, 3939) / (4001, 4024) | 2.04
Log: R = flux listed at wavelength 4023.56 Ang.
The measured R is 25.2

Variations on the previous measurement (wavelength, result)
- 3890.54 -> 17.7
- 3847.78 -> 20.9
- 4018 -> 24.9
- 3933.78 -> 4.92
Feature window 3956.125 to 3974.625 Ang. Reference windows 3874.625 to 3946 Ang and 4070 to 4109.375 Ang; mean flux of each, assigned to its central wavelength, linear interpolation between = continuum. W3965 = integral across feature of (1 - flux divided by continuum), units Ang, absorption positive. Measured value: 5.3 Ang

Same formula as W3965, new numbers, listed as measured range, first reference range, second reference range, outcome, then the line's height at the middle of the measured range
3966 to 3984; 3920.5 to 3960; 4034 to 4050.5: 3.0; 18.5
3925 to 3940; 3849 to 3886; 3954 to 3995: 7.4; 18.1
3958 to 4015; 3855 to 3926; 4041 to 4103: 4.0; 21.7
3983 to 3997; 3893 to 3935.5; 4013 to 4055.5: -1.0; 22.2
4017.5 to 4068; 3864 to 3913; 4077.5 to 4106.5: -4.2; 23.2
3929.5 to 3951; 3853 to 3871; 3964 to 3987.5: 5.6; 16.6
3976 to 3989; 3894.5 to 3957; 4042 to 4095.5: -1.2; 20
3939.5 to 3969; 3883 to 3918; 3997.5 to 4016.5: 7.0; 21.7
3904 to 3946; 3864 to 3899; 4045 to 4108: 9.6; 19.6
